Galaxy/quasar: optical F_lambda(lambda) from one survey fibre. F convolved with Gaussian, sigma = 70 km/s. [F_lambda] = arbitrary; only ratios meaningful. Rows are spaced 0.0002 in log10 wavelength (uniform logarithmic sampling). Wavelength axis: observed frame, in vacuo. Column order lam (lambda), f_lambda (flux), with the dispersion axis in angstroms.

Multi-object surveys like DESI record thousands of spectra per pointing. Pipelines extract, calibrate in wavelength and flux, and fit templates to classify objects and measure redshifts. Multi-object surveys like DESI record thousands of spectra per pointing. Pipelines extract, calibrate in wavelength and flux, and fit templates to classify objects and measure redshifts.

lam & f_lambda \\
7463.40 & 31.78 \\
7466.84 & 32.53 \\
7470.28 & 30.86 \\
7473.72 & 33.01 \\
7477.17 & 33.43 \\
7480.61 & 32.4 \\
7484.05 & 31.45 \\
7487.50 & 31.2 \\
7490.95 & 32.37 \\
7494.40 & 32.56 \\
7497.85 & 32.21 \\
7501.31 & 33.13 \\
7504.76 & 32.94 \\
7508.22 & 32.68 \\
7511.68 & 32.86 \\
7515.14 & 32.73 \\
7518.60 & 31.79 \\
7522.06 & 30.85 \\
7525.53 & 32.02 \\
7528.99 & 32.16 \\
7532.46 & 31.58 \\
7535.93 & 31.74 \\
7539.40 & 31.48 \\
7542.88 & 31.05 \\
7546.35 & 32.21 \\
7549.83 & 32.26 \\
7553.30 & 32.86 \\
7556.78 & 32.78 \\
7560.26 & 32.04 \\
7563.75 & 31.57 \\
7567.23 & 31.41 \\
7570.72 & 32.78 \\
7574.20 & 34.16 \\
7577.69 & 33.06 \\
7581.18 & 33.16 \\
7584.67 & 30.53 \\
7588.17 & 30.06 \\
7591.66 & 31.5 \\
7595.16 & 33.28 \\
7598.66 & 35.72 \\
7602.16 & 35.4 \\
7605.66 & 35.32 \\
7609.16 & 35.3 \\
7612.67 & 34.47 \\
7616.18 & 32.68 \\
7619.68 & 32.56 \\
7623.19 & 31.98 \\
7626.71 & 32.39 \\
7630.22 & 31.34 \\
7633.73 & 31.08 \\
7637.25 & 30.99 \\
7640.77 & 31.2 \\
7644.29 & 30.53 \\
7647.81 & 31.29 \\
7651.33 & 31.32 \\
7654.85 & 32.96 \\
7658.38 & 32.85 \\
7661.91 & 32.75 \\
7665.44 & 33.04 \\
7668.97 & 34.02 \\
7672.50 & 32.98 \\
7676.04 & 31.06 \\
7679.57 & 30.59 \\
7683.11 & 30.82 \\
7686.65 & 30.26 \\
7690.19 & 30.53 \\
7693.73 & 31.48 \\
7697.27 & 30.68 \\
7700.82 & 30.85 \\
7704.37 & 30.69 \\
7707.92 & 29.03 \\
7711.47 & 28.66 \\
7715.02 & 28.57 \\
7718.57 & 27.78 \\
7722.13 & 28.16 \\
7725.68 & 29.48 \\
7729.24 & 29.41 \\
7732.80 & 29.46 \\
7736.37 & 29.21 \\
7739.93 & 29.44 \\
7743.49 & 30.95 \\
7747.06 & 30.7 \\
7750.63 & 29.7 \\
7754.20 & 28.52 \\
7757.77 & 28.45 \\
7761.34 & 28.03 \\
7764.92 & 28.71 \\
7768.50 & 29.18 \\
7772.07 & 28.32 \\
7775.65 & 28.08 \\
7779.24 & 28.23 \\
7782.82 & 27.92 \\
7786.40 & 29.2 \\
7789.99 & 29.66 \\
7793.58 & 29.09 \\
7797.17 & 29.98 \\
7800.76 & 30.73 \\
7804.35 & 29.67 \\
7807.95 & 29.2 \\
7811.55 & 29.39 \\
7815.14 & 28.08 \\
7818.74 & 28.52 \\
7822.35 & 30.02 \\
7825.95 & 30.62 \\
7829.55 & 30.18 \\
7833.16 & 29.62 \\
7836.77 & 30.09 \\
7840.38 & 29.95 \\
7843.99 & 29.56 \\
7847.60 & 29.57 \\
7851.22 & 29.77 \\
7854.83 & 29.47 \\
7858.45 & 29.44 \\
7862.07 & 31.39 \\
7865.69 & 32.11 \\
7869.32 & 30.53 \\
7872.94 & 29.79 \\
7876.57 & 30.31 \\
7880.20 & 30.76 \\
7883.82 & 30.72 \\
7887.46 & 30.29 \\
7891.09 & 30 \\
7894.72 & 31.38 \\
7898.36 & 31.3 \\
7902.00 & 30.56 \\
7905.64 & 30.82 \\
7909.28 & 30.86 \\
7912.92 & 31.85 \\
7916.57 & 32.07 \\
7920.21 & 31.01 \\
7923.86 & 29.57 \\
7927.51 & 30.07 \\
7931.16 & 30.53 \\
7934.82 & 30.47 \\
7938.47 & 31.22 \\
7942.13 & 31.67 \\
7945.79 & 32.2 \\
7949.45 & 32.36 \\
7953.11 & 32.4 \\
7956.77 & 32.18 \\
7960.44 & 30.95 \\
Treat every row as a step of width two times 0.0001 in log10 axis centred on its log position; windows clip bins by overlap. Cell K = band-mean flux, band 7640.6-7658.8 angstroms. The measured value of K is 31.7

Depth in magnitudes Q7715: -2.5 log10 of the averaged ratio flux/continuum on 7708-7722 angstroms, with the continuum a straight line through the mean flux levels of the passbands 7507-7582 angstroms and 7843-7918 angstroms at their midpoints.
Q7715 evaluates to 0.11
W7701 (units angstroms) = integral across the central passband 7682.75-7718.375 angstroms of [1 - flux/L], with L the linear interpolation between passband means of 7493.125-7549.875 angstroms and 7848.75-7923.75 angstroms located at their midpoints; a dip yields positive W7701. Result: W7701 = 1.6 angstroms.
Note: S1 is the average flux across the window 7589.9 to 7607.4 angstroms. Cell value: 34.2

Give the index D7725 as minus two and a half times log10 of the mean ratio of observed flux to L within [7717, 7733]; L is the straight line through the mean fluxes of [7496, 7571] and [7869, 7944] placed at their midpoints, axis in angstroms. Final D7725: 0.09 mag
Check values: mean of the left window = 32.1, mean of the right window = 30.8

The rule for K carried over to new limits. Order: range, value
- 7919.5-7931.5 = 30.2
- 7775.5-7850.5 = 29.4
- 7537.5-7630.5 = 32.7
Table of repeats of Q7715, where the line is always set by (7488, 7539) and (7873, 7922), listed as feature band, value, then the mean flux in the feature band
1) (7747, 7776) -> 0.09 mag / 28.8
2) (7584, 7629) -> -0.04 mag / 33.2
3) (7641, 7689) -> -0.01 mag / 31.8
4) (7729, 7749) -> 0.05 mag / 29.9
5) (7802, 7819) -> 0.08 mag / 29.1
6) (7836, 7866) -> 0.03 mag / 30.1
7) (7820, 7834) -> 0.04 mag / 30.1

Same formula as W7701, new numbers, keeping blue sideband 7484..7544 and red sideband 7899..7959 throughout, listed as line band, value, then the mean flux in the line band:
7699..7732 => 2.58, 29.2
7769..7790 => 2.01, 28.5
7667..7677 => -0.34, 32.8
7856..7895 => 0.97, 30.6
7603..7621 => -1.30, 34.2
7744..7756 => 0.69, 29.8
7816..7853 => 1.98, 29.7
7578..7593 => 0.21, 31.5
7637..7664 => 0.00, 31.8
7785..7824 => 2.57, 29.4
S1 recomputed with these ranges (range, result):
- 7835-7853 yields 29.8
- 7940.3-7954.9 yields 32.2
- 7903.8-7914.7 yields 31.2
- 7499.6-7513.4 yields 32.9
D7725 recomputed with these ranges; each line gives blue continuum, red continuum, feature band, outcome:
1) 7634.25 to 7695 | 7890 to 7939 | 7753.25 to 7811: 0.08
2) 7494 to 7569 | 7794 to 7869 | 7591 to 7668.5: -0.05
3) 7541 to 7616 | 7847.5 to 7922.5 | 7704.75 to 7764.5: 0.09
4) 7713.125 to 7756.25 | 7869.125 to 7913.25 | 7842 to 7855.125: 0.02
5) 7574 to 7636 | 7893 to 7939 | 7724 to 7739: 0.10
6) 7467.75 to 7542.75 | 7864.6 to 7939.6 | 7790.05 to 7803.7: 0.04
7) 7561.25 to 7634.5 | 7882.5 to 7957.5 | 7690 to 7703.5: 0.05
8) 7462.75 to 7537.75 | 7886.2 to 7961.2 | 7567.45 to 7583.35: -0.03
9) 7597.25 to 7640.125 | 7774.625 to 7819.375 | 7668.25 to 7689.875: 0.01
